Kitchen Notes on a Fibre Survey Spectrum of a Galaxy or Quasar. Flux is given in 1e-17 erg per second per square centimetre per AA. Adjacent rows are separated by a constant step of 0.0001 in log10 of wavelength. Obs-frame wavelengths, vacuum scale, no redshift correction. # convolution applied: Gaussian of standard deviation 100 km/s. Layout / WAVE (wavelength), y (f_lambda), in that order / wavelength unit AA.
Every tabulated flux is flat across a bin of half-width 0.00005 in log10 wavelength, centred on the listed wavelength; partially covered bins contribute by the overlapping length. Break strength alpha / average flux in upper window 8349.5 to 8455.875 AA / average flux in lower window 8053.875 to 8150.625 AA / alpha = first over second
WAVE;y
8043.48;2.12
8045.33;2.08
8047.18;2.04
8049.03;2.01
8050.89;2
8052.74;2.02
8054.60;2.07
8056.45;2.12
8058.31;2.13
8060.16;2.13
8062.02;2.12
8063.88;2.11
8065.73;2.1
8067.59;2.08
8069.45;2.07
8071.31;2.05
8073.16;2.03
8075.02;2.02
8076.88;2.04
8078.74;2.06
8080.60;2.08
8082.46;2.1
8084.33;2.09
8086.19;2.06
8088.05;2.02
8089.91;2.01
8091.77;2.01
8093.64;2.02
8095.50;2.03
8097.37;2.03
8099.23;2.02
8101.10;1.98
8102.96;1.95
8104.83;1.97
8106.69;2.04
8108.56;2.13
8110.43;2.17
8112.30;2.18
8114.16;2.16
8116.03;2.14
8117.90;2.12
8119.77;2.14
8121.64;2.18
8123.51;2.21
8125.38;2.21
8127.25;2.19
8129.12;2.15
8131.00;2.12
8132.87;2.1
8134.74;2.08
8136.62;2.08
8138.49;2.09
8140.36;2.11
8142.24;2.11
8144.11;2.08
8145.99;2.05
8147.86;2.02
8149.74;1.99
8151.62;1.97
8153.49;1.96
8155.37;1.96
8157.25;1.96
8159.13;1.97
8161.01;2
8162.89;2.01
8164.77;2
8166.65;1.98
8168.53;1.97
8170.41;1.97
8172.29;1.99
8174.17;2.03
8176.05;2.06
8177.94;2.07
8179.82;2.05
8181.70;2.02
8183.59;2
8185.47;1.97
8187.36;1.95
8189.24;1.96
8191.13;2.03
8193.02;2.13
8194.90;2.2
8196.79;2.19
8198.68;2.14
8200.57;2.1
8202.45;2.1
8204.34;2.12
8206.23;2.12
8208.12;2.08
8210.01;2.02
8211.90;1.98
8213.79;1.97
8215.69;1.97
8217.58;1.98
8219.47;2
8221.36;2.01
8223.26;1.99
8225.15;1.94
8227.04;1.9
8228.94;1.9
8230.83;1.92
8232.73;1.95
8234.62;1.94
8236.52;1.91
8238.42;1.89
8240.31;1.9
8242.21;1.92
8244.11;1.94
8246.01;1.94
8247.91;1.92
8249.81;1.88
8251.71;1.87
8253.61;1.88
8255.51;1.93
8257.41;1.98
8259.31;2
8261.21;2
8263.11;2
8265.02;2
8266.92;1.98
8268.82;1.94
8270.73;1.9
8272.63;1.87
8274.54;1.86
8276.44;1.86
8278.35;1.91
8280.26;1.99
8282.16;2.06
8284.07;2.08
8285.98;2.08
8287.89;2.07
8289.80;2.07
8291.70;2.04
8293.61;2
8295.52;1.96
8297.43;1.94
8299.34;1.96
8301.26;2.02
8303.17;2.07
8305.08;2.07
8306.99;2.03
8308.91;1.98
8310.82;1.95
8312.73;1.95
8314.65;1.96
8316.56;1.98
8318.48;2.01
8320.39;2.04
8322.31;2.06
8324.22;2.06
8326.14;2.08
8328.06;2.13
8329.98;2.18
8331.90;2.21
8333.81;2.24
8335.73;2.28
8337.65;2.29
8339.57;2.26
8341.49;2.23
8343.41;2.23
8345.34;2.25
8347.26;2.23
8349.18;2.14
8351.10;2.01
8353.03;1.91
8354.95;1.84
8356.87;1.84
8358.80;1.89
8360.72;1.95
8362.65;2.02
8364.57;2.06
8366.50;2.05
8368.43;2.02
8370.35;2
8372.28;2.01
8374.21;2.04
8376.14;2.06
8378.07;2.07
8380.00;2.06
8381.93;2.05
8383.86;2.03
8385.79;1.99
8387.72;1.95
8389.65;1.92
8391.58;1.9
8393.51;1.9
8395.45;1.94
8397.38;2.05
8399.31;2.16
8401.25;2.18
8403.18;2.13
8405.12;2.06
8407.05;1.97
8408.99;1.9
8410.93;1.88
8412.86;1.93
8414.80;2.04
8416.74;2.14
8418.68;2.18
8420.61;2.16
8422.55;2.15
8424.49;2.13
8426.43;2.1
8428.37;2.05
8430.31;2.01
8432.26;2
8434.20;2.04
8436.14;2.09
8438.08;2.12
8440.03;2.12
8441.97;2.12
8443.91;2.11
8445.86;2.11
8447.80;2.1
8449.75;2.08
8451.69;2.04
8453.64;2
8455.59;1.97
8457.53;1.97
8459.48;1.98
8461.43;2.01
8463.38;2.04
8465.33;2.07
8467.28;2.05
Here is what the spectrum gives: 1.0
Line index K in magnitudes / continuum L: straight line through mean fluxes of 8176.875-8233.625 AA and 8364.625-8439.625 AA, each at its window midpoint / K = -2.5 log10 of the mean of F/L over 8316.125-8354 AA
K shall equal -0.06 mag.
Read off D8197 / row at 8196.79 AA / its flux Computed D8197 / 2.19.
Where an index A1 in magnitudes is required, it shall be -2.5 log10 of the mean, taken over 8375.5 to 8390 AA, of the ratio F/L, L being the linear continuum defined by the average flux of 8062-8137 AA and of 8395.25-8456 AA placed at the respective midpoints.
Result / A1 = 0.03 mag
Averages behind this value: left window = 2.08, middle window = 2.02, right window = 2.07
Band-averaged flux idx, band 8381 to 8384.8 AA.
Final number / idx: 2.04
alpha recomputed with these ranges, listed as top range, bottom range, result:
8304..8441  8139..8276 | 1.03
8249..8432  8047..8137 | 0.98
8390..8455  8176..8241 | 1.02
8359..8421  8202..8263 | 1.03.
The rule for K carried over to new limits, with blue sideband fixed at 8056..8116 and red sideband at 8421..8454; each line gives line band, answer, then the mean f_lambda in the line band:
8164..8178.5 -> 0.03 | 2.01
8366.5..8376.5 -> 0.03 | 2.03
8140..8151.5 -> 0.01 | 2.05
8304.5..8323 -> 0.04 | 2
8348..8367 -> 0.06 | 1.97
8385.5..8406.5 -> 0.03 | 2.02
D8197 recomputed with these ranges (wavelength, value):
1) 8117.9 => 2.12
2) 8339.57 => 2.26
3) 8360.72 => 1.95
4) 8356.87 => 1.84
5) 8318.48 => 2.01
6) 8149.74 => 1.99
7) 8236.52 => 1.91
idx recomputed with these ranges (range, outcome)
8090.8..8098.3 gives 2.02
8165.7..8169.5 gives 1.98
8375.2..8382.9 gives 2.06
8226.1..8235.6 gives 1.92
